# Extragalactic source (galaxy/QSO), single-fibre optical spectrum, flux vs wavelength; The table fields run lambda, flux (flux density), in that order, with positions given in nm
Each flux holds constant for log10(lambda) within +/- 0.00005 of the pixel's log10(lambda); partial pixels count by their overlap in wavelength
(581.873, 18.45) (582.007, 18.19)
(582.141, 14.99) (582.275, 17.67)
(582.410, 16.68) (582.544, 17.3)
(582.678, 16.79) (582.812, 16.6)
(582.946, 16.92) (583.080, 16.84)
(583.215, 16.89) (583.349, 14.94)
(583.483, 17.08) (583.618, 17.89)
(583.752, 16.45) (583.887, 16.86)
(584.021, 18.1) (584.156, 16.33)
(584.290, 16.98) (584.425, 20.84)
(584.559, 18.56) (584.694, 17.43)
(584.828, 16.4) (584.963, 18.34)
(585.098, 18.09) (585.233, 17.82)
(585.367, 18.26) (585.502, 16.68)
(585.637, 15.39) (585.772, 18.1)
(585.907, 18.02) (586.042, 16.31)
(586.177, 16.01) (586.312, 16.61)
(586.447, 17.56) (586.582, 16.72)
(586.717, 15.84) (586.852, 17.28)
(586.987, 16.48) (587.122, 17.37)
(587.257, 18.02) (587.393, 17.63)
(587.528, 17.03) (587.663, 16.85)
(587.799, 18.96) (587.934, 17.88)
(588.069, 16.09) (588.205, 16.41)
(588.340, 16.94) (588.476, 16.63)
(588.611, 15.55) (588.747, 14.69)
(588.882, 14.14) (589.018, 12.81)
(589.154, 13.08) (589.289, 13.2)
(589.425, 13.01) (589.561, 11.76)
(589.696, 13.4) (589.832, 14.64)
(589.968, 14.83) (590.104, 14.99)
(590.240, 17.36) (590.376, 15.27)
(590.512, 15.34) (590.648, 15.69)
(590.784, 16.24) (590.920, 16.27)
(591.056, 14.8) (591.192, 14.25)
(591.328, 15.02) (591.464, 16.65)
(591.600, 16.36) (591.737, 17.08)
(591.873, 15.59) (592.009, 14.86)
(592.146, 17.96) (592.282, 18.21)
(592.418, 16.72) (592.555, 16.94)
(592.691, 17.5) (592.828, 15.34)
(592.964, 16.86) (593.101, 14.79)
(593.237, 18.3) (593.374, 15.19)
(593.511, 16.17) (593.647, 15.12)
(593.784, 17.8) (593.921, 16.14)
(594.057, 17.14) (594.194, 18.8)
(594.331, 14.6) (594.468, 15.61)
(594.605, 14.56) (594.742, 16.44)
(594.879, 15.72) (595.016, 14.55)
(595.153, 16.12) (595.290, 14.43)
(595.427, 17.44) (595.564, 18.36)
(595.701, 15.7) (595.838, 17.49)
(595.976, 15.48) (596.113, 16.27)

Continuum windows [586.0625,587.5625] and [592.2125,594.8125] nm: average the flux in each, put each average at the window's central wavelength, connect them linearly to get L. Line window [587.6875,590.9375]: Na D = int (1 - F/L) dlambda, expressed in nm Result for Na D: 0.30 nm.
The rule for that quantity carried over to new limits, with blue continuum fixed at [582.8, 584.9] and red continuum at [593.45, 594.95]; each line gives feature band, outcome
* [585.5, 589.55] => 0.165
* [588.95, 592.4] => 0.283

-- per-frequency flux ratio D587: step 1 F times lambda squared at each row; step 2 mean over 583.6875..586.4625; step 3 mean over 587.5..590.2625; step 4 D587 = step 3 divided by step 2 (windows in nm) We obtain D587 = 0.9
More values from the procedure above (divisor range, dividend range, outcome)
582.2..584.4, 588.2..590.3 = 0.87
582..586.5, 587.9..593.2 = 0.92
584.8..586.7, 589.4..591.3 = 0.88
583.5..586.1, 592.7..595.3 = 0.95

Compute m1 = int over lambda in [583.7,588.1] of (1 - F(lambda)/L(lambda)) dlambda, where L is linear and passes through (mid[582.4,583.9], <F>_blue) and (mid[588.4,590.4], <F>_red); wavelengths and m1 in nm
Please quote -0.458 nm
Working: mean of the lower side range 16.8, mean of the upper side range 14.3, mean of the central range 17.3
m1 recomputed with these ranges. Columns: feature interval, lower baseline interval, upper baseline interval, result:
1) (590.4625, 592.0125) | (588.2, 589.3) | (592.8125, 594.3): 0.00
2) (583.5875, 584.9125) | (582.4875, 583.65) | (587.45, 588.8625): -0.07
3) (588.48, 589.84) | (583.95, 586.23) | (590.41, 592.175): 0.22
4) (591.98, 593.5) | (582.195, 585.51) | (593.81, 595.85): -0.02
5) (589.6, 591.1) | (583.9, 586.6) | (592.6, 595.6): 0.13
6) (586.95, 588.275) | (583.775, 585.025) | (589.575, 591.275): -0.08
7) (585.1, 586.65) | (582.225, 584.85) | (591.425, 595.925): -0.01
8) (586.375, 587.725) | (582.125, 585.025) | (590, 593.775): -0.03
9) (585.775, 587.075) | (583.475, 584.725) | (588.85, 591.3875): -0.03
